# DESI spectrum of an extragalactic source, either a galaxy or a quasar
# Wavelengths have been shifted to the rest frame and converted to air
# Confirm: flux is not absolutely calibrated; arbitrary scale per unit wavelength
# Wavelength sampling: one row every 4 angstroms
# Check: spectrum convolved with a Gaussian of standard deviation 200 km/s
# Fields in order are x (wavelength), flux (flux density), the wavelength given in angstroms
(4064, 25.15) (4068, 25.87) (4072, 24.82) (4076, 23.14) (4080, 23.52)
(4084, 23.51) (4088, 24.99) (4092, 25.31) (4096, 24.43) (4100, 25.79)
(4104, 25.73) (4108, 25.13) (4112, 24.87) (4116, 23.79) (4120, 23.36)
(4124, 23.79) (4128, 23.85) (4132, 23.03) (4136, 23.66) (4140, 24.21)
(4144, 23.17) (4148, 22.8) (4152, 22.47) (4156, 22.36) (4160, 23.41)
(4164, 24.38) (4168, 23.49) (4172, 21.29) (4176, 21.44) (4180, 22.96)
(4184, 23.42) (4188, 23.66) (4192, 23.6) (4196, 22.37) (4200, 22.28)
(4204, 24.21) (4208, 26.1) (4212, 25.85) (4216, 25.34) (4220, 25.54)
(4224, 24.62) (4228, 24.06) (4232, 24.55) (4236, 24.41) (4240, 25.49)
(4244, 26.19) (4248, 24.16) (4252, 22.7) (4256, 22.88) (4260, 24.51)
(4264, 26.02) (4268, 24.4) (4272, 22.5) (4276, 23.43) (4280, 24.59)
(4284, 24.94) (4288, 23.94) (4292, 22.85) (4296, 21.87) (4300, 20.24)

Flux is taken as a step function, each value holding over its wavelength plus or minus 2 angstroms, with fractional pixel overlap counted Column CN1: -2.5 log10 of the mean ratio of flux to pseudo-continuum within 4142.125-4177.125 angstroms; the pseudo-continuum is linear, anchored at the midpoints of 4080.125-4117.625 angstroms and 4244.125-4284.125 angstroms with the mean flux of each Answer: 0.08 mag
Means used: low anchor 24.8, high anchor 24.1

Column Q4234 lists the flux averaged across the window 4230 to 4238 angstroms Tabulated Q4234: 24.5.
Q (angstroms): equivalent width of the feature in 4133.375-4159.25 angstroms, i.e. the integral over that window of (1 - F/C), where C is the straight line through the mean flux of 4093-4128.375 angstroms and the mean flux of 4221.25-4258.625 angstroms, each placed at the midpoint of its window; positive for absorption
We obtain 1.47 angstroms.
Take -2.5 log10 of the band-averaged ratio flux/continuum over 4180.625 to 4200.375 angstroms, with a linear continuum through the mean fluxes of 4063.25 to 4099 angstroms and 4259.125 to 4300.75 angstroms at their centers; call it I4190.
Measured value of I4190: 0.043 mag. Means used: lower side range 24.5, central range 23.1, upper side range 23.6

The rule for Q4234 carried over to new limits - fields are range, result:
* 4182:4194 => 23.6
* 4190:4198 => 23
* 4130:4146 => 23.5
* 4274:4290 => 24.2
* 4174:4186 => 22.6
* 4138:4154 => 23.2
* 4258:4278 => 24.2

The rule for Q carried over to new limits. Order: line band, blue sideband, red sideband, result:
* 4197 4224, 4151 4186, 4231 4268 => -1.2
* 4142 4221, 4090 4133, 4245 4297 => 2.4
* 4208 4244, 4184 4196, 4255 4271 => -1.8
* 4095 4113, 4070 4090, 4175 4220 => -1.0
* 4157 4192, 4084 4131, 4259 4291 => 2.0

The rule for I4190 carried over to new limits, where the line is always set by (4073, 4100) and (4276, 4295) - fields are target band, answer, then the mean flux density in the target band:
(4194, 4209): 0.022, 23.6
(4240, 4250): -0.056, 25.2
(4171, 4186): 0.083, 22.3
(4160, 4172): 0.033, 23.4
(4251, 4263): 0.014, 23.6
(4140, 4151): 0.047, 23.2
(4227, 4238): -0.016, 24.4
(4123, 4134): 0.031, 23.5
